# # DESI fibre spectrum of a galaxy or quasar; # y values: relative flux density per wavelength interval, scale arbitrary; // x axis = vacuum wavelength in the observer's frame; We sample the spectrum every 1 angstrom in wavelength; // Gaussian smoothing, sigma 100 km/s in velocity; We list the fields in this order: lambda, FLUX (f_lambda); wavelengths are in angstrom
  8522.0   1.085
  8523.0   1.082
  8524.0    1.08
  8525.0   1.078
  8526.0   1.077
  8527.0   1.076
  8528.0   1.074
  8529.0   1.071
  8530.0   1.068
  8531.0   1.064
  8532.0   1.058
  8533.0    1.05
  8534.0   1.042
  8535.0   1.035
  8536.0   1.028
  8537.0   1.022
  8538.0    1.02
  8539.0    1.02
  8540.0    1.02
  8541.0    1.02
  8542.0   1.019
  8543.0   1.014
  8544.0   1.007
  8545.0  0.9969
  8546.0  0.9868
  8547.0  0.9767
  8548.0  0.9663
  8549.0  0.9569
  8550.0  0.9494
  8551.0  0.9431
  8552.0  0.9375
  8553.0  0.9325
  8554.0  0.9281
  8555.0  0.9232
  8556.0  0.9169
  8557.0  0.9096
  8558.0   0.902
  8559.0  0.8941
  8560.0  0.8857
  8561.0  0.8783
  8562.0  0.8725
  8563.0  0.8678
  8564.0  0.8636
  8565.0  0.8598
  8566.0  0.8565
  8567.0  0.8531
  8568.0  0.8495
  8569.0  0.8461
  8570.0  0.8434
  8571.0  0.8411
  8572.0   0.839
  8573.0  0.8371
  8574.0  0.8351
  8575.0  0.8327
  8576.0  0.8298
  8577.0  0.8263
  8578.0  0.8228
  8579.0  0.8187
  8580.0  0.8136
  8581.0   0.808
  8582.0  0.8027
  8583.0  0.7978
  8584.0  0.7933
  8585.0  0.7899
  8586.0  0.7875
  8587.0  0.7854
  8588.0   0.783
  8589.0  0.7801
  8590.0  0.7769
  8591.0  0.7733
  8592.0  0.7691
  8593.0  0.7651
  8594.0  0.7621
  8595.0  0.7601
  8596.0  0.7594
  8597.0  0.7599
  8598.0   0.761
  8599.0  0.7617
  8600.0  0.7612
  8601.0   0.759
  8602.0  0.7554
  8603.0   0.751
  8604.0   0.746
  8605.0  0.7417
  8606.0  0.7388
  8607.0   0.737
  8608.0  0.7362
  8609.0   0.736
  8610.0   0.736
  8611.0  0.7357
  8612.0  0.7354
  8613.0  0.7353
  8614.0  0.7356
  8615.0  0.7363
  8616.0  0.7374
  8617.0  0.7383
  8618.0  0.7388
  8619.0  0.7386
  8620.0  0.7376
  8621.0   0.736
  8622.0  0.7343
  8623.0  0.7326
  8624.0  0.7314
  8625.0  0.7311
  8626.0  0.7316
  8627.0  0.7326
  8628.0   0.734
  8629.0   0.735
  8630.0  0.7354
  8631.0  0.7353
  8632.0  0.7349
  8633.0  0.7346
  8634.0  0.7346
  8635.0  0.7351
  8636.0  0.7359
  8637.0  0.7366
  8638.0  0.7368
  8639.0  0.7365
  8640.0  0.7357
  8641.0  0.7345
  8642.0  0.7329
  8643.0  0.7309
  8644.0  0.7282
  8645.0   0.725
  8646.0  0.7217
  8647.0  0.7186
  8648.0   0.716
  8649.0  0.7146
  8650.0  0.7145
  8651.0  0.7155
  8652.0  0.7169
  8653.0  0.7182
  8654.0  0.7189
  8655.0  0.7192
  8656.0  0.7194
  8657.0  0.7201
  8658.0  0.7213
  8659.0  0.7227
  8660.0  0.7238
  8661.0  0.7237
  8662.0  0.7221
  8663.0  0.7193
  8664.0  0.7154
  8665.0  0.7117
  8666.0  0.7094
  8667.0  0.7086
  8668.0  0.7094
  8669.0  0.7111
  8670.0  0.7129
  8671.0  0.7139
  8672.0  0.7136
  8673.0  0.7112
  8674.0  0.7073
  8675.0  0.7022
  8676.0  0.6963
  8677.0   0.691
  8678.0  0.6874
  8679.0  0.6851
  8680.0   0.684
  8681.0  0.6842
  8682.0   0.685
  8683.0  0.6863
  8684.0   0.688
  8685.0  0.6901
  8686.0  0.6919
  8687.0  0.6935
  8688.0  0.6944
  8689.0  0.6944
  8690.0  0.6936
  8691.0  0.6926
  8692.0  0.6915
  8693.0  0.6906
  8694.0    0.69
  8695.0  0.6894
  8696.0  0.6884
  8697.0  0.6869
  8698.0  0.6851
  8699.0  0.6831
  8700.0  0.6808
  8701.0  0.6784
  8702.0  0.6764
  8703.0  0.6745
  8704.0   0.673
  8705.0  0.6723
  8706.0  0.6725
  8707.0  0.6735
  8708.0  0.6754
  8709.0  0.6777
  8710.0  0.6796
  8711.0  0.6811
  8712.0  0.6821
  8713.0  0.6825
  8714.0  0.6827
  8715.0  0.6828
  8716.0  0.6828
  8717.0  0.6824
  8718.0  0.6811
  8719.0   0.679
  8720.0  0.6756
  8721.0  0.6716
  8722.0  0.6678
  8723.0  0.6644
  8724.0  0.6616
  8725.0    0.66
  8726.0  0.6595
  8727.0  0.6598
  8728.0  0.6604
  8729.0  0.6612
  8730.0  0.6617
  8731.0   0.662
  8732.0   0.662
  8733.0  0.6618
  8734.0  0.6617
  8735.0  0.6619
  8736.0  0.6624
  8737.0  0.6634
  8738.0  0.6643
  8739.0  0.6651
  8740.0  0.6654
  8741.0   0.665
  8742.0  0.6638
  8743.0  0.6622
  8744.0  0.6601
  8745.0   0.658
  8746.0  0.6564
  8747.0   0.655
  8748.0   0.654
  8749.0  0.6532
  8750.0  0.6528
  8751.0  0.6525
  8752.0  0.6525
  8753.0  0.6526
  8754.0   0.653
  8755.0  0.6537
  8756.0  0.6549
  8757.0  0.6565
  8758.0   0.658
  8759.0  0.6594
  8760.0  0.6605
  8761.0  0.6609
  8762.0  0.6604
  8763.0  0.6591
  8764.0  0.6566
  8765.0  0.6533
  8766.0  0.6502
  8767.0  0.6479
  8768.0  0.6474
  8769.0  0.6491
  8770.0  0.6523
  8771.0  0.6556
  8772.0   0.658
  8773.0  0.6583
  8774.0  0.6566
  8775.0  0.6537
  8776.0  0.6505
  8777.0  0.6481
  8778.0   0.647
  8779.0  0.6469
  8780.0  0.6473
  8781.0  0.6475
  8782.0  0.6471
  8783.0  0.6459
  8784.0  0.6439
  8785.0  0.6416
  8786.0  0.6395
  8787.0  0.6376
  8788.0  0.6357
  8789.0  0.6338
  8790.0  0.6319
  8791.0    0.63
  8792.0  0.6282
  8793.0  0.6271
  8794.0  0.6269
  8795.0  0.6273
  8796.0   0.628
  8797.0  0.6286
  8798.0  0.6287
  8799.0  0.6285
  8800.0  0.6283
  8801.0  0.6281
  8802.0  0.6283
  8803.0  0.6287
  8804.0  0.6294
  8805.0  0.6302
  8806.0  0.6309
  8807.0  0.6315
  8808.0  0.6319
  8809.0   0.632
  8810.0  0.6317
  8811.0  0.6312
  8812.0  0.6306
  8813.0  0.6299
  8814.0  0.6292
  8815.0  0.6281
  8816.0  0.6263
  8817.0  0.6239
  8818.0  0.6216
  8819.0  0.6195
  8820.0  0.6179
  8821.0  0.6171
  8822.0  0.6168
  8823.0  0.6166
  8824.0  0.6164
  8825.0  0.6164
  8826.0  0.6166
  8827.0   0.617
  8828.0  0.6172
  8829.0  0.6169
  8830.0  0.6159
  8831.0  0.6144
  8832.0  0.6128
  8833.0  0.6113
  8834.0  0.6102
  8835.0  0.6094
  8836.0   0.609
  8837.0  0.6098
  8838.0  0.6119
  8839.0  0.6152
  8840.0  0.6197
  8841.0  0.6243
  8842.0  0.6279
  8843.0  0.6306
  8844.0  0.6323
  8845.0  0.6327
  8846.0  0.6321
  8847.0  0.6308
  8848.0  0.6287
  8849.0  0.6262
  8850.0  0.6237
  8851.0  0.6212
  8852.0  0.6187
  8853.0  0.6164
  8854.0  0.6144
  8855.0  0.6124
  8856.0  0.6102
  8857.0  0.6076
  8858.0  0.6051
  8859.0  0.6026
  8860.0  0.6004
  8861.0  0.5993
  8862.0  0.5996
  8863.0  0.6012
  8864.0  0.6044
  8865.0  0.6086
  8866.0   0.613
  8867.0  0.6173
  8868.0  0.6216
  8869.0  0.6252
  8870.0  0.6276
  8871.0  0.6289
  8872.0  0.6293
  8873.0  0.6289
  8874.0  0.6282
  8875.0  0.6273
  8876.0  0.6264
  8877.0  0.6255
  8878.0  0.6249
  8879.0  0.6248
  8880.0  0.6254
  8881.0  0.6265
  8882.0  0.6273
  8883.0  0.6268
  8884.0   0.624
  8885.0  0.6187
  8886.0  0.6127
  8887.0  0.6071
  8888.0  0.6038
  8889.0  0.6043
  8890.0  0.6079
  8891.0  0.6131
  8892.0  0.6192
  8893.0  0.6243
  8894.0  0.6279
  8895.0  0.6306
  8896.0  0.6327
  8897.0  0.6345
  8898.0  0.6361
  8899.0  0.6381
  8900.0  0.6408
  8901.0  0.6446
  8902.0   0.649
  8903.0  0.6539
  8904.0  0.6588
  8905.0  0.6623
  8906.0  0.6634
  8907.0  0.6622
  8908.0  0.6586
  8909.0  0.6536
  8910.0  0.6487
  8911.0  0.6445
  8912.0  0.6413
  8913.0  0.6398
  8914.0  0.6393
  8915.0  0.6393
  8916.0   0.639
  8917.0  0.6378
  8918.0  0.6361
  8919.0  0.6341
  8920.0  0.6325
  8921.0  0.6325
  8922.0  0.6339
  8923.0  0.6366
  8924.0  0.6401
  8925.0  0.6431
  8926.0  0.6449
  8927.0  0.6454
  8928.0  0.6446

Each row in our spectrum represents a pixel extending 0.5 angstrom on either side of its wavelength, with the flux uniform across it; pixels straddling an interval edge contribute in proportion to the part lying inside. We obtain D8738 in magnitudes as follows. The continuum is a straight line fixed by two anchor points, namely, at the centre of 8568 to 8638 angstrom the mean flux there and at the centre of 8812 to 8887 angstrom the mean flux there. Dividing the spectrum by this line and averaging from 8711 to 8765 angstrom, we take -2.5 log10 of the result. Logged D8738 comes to 0.04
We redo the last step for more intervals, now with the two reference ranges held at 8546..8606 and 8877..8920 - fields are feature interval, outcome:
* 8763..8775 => 0.10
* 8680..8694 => 0.11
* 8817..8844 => 0.10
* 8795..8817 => 0.10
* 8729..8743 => 0.11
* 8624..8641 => 0.09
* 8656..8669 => 0.09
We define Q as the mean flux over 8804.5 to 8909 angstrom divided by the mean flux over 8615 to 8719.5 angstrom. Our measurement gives 0.88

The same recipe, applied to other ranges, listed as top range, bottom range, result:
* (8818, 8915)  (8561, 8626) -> 0.80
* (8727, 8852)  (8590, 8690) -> 0.88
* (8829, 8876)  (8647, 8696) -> 0.88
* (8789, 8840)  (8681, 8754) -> 0.93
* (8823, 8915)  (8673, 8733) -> 0.92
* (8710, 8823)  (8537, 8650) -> 0.80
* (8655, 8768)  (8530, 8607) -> 0.78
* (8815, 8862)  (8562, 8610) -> 0.78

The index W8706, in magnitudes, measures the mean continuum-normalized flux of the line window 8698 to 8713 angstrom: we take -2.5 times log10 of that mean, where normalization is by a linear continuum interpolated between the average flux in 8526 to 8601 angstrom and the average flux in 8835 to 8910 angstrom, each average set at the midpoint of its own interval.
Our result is 0.14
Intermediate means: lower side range 0.894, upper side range 0.625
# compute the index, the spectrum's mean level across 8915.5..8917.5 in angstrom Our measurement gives 0.638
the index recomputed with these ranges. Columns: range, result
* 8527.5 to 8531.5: 1.07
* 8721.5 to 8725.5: 0.663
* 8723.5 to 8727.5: 0.66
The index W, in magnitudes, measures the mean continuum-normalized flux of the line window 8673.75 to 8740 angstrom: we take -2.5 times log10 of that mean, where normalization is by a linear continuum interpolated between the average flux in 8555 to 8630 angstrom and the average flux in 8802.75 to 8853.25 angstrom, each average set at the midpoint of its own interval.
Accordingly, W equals 0.046 mag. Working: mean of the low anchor 0.789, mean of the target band 0.678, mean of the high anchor 0.622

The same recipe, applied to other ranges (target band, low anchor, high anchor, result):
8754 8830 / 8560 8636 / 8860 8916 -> 0.07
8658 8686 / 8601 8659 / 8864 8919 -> 0.02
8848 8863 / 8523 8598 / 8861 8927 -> 0.09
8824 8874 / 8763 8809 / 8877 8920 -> 0.03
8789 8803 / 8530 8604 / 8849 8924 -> 0.11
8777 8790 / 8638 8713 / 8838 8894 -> 0.02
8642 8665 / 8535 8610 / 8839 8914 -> 0.11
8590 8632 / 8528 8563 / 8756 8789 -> 0.19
